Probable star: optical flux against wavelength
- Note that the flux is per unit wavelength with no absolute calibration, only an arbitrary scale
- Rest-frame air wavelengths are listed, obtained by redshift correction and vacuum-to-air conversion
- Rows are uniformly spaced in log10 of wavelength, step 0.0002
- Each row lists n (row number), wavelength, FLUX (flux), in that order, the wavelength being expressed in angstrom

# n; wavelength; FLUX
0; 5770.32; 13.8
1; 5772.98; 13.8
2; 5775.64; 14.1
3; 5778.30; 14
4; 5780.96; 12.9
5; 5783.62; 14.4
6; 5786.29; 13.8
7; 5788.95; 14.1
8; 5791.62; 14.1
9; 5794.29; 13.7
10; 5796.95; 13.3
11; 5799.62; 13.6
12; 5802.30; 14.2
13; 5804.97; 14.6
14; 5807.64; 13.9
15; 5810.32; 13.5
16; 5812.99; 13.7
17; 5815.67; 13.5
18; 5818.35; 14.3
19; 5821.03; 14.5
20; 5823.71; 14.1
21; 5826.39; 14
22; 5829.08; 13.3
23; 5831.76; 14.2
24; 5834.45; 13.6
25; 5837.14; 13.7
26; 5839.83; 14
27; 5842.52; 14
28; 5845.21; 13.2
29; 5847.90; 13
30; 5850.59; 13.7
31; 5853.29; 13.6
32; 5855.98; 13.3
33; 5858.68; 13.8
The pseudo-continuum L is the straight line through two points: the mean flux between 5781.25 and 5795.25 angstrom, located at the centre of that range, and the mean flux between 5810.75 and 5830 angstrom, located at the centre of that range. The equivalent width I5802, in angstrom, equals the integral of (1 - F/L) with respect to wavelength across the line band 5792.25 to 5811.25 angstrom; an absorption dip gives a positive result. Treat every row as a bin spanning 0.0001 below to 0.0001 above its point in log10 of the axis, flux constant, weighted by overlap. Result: 0.1 angstrom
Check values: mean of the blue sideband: 13.9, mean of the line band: 13.8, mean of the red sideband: 13.9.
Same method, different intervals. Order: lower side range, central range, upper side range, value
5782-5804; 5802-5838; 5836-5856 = -0.5 angstrom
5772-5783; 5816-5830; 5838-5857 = -0.4 angstrom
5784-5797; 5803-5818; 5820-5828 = 0.2 angstrom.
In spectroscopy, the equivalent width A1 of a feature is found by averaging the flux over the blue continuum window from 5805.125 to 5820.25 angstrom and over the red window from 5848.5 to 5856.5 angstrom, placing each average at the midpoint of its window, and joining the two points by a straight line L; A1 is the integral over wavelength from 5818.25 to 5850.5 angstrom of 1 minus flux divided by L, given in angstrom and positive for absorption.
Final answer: -0.3 angstrom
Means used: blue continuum 13.9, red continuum 13.5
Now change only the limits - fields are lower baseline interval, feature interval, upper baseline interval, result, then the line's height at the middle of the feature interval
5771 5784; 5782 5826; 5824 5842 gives -0.4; 13.8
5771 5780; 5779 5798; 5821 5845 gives 0.2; 13.9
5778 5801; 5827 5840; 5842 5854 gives -0.2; 13.5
